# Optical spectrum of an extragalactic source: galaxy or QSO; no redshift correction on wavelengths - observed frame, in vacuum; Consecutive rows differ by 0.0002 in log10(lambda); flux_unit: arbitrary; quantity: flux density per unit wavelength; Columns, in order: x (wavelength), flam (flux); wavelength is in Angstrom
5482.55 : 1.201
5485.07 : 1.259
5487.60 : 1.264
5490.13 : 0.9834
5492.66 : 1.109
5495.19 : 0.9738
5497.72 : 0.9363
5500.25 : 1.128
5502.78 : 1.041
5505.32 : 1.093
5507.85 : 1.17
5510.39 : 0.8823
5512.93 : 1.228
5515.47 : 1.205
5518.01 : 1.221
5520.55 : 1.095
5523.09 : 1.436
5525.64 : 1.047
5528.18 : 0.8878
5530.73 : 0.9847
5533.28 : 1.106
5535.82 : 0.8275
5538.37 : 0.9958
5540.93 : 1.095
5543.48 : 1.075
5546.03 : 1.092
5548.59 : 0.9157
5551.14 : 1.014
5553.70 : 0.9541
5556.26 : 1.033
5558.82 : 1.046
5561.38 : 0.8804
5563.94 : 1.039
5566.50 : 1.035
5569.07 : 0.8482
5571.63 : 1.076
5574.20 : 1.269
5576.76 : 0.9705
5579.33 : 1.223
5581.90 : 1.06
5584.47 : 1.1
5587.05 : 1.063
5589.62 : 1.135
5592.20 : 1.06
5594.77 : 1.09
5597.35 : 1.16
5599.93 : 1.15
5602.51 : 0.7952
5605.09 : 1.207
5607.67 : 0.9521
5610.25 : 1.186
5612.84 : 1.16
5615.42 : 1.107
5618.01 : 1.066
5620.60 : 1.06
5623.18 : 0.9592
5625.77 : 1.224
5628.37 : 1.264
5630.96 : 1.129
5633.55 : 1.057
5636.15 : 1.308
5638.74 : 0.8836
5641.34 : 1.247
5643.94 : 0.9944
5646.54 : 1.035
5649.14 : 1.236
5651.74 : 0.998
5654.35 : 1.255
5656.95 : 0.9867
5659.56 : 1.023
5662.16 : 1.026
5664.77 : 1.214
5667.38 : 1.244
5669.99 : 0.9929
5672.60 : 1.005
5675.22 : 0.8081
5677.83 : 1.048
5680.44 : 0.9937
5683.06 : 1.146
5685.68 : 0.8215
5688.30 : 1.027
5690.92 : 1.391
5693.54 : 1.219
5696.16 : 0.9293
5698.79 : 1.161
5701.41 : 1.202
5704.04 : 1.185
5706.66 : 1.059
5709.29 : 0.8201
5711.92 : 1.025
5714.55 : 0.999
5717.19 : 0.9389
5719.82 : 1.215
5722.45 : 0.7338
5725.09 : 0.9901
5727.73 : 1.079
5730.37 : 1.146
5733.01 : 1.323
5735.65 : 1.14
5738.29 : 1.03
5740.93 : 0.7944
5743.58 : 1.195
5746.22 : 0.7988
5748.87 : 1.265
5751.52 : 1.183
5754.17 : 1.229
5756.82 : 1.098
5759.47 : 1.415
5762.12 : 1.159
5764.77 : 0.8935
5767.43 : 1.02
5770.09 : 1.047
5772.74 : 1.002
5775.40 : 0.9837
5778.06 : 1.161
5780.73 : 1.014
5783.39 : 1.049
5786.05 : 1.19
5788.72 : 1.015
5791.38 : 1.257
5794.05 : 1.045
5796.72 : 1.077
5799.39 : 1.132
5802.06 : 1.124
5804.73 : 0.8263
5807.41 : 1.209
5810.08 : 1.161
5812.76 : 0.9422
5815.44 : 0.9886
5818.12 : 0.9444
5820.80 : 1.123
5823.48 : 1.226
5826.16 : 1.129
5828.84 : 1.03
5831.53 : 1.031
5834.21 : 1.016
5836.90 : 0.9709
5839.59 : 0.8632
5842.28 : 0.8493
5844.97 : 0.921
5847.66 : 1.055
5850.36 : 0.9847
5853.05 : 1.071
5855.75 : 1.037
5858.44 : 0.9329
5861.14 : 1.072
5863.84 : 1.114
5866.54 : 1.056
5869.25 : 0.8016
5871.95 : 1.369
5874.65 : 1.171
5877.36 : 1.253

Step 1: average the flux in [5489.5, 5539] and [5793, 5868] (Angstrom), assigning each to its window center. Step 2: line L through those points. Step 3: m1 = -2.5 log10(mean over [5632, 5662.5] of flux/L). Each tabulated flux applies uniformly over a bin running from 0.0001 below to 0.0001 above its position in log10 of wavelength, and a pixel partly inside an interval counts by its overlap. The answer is -0.04 mag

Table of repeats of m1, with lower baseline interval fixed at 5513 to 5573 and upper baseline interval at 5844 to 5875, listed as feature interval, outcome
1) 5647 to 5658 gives -0.071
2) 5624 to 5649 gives -0.084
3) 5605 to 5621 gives -0.057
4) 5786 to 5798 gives -0.064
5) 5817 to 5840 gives 0.001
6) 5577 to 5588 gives -0.056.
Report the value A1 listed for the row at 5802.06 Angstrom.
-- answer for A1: 1.124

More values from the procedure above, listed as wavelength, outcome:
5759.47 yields 1.415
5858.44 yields 0.9329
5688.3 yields 1.027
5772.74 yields 1.002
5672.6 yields 1.005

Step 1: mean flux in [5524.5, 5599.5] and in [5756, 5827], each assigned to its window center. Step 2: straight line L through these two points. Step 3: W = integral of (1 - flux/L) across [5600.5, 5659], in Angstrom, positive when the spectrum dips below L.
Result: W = -2.5 Angstrom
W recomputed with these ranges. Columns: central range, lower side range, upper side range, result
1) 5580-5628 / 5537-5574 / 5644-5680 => -2.5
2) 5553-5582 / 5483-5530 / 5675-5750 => 1.5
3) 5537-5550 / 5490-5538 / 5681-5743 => 0.5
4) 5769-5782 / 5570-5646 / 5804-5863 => 0.0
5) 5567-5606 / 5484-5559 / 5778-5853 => -0.5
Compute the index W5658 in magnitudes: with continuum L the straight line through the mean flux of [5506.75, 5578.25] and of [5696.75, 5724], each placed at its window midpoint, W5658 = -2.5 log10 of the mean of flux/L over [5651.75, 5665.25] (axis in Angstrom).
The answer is -0.05 mag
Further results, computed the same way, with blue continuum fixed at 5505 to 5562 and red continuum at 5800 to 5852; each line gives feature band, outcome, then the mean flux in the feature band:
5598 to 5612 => -0.02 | 1.07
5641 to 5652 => -0.06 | 1.1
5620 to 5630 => -0.09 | 1.13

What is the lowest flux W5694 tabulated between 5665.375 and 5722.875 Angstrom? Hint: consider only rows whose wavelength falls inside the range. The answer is 0.7338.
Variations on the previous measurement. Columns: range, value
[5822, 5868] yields 0.8493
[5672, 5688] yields 0.8081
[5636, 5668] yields 0.8836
